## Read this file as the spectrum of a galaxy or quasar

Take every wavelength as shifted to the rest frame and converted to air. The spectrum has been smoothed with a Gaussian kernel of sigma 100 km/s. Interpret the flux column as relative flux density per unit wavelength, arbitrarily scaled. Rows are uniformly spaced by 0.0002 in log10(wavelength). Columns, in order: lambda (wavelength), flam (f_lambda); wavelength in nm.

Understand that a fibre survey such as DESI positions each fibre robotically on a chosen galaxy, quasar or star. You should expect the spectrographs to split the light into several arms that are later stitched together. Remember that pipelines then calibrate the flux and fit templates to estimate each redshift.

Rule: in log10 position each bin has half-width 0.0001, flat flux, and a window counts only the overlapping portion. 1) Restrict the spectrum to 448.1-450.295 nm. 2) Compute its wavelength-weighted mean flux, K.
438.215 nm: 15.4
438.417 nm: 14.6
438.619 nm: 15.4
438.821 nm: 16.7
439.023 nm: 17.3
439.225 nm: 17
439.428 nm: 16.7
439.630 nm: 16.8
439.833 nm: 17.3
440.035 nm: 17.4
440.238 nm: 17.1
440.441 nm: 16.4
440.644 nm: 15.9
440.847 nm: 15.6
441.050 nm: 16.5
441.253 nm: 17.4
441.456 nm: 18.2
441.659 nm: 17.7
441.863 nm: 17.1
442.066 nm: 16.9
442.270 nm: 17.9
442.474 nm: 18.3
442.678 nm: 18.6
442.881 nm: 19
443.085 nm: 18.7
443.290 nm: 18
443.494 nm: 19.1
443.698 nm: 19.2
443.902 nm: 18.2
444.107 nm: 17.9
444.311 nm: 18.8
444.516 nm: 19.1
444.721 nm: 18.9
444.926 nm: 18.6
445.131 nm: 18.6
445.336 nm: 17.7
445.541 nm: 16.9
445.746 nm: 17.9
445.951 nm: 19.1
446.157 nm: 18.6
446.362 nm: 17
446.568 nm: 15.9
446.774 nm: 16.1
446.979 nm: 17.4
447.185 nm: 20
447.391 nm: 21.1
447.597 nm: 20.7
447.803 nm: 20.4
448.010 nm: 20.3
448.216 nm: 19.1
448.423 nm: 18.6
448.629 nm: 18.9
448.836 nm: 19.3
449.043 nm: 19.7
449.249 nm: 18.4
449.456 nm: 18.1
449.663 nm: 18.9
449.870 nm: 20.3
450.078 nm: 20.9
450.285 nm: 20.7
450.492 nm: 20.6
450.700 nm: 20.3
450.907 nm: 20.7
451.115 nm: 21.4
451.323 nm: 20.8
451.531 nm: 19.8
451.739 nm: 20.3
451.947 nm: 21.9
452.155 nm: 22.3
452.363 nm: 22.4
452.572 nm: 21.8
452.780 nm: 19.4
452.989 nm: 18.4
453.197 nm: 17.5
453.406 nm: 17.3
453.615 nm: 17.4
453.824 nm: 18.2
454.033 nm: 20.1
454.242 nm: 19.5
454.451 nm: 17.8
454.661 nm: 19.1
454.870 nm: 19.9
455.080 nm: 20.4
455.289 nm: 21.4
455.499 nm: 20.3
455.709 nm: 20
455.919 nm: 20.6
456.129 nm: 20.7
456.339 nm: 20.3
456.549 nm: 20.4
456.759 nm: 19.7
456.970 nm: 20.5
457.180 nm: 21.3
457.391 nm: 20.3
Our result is 19.3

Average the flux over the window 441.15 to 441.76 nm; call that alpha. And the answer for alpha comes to 17.8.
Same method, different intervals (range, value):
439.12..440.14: 17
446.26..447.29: 17.3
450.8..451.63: 20.7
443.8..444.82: 18.6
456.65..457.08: 20.1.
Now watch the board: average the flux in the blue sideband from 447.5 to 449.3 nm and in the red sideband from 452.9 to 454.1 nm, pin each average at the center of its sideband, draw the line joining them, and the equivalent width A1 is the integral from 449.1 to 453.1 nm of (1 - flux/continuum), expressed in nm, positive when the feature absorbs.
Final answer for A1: -0.35 nm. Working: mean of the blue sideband 19.5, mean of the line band 20.4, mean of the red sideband 18.1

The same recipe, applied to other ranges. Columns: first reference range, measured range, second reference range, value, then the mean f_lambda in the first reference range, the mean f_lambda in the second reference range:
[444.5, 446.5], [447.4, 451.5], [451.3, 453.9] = -0.18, 18.2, 19.8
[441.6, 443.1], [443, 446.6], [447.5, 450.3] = 0.06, 18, 19.6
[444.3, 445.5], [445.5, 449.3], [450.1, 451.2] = 0.15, 18.5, 20.8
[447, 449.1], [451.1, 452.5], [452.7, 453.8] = -0.21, 19.7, 18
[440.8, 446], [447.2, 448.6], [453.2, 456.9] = -0.10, 18.1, 19.5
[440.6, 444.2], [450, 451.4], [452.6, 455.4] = -0.16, 17.8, 19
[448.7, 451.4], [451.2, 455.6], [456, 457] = 0.07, 20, 20.3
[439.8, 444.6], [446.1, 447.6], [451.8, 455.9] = 0.03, 17.8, 19.8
